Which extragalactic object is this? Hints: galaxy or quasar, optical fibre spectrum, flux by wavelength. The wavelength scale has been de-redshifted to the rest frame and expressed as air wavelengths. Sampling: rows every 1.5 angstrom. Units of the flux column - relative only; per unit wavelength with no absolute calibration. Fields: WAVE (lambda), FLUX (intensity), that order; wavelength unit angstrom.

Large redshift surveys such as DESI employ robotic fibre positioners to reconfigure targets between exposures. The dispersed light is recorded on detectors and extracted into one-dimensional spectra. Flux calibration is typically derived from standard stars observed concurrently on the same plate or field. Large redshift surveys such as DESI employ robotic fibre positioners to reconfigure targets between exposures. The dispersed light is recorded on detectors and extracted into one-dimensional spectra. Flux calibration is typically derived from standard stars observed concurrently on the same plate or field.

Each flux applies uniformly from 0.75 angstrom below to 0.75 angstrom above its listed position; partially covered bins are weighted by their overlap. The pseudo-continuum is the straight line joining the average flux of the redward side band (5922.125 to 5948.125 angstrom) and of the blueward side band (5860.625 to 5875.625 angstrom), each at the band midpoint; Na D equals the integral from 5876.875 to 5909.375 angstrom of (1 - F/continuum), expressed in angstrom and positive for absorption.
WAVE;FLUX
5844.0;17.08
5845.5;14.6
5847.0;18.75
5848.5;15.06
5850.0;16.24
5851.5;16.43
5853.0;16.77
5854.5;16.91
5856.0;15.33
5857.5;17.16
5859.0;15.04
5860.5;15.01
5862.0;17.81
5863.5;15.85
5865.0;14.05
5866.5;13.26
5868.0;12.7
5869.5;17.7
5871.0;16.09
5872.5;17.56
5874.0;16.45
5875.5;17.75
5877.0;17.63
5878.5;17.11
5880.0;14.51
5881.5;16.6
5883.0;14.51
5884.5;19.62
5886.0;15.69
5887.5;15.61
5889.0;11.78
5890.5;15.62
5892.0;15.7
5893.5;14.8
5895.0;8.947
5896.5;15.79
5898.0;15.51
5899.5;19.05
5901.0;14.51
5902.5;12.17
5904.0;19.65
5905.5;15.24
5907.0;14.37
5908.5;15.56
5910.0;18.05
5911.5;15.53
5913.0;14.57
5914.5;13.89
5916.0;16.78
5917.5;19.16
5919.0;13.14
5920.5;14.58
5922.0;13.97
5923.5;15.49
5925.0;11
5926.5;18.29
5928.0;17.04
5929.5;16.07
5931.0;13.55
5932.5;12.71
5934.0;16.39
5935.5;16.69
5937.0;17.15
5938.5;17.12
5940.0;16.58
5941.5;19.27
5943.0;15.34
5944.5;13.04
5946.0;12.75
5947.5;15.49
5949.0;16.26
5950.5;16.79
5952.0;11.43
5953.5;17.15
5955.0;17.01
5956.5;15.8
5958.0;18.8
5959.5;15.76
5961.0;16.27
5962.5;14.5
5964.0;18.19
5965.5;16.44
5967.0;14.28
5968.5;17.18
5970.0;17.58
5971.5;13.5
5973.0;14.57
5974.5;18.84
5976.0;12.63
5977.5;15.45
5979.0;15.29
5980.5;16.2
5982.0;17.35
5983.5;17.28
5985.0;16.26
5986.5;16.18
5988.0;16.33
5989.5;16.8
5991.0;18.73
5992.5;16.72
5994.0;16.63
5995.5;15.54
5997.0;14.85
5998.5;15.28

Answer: 0.6 angstrom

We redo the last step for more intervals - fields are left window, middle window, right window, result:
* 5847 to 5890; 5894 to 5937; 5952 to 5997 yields 2.1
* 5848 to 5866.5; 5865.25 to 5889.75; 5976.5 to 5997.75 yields 0.1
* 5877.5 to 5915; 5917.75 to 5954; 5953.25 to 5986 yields 1.1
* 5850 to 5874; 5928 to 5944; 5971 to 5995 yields 0.0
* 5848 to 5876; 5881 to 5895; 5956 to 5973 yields 0.7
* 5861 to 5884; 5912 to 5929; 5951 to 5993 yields 0.8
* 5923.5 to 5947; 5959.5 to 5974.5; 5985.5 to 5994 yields 0.3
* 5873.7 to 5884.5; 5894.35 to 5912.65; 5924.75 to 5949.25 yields 0.9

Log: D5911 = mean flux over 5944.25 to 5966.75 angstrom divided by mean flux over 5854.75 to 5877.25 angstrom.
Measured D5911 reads 0.99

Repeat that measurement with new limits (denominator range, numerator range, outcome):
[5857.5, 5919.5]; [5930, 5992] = 1.02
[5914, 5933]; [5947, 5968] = 1.06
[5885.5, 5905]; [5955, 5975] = 1.09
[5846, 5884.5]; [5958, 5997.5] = 1.00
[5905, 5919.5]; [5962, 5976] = 1.02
